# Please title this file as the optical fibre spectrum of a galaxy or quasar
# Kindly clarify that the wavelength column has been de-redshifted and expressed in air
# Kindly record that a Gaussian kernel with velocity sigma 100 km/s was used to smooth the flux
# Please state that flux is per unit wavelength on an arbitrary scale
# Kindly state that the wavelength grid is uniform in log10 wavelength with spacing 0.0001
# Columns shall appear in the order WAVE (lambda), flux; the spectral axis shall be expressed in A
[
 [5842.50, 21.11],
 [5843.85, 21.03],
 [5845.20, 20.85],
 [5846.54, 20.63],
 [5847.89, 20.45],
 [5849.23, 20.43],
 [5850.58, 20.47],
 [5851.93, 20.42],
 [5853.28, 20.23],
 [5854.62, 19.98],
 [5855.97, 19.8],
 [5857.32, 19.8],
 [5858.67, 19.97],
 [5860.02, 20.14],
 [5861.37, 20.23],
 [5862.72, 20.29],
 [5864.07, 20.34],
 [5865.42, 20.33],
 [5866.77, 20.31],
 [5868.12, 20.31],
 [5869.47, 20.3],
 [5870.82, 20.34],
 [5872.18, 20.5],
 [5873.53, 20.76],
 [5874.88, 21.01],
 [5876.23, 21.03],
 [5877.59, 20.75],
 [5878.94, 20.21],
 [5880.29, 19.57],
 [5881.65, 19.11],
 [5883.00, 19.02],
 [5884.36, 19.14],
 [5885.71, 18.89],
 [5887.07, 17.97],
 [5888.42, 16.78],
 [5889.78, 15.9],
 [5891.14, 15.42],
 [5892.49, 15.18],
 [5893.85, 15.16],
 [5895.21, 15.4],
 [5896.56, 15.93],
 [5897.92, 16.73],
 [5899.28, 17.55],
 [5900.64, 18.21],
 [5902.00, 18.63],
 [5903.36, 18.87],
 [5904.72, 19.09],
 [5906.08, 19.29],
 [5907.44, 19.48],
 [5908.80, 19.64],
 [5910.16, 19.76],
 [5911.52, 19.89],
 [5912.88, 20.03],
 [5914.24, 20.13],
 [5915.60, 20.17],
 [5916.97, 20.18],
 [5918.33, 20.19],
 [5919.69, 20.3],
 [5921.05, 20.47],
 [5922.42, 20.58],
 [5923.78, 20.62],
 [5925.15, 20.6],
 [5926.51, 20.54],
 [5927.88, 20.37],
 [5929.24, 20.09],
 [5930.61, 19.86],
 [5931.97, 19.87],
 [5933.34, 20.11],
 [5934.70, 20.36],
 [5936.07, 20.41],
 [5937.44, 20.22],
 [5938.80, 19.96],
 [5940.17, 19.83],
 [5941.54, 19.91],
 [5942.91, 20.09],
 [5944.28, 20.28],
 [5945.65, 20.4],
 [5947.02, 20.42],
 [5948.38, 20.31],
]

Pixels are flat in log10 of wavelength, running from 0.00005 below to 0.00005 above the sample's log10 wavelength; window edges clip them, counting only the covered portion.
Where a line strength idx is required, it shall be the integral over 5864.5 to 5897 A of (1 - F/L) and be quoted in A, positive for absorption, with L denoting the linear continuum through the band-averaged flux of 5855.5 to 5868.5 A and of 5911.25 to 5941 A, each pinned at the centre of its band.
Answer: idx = 2.29 A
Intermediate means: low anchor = 20.2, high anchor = 20.2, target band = 18.8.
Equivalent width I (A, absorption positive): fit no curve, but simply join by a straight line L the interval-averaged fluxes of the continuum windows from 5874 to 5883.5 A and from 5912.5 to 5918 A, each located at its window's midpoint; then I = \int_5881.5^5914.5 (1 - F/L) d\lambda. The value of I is 3.5 A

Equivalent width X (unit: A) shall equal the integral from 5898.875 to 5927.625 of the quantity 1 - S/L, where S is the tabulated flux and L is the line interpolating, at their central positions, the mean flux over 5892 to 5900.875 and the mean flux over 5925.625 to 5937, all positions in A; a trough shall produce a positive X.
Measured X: -2.6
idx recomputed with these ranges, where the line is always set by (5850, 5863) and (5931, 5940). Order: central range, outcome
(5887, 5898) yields 2.31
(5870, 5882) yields -0.16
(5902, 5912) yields 0.38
